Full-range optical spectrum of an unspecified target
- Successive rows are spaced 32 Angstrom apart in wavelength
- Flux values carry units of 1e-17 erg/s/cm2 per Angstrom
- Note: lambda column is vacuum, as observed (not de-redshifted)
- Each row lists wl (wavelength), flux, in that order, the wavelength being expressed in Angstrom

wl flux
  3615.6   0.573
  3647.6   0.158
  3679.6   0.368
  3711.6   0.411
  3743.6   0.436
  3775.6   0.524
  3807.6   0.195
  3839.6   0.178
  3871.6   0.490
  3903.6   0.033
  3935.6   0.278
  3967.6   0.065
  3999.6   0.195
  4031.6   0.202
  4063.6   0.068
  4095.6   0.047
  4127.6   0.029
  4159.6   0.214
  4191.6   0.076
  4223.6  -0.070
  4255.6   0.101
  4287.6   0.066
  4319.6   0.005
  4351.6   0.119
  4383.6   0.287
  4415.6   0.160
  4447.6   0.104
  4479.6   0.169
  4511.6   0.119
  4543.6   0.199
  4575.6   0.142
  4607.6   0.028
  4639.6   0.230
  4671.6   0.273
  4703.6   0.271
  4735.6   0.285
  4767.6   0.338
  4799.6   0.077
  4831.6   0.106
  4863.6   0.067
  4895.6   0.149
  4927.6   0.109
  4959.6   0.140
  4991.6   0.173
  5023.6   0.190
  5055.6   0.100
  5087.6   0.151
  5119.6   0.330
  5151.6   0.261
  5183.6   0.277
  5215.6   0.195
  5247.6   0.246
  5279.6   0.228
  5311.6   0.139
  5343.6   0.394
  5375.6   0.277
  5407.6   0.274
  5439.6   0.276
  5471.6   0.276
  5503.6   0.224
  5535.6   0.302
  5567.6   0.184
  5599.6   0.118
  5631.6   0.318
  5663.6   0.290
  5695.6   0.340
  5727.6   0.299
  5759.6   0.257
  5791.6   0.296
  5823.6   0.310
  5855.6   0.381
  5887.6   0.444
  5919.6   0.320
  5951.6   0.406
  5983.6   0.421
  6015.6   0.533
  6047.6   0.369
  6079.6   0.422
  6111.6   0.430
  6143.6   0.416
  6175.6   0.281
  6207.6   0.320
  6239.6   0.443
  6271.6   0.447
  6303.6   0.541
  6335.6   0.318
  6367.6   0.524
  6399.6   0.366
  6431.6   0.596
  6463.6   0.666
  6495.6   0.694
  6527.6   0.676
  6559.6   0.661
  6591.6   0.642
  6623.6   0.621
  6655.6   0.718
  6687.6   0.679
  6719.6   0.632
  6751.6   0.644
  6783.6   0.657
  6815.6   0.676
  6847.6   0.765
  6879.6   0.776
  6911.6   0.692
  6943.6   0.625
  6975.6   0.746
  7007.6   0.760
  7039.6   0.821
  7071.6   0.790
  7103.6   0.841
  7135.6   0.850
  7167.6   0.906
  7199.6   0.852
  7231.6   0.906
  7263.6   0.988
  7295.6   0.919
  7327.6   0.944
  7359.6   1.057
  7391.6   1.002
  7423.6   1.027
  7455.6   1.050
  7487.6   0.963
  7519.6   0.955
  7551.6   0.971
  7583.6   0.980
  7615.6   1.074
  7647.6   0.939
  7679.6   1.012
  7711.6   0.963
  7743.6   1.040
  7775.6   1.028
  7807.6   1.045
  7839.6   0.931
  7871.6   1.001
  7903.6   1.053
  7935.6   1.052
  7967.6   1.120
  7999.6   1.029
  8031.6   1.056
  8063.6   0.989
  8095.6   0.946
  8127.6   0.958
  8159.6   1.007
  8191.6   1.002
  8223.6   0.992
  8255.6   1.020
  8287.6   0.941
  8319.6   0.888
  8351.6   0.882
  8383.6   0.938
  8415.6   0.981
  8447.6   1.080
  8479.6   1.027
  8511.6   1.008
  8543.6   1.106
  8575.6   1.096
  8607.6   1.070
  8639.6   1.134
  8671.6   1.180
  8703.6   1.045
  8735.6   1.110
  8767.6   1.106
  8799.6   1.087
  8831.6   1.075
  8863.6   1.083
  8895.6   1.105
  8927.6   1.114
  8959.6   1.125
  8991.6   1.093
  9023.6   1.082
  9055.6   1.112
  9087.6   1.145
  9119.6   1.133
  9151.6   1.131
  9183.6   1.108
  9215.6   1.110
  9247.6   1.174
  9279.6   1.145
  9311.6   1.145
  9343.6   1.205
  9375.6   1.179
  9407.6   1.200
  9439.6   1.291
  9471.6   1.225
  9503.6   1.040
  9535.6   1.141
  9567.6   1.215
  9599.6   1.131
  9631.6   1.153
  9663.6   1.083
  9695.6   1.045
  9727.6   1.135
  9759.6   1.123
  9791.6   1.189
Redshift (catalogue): 0.611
